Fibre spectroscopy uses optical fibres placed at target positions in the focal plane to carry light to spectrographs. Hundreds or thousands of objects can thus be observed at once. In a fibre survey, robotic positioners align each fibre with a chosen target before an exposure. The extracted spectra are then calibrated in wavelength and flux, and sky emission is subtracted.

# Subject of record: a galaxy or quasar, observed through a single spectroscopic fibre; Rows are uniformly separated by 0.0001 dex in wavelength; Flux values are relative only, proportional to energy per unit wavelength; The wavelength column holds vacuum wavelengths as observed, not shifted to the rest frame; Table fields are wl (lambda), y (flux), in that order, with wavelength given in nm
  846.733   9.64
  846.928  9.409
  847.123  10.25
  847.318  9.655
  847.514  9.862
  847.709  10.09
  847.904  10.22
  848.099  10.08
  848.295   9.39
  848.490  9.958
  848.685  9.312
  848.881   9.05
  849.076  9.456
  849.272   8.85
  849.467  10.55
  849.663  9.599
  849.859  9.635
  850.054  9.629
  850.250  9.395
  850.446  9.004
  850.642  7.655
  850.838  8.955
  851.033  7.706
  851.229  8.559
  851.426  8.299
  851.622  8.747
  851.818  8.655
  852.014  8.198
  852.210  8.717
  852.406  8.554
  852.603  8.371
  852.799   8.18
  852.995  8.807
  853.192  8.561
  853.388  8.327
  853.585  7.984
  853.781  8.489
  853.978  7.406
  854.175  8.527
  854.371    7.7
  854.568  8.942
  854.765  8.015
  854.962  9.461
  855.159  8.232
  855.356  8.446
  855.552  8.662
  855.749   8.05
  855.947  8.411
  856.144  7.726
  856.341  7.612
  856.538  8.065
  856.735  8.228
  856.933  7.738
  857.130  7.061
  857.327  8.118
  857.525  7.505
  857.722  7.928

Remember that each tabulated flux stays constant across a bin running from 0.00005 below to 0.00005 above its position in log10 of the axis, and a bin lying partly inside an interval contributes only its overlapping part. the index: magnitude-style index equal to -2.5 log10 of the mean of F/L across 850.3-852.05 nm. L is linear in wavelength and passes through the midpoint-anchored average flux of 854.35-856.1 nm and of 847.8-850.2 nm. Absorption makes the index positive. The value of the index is 0.09 mag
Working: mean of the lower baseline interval 9.64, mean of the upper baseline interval 8.44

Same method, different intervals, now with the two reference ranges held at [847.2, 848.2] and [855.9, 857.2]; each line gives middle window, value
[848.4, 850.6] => 0.01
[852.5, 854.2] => 0.04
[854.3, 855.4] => -0.03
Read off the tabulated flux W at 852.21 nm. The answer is 8.717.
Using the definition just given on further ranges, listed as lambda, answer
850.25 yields 9.395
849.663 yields 9.599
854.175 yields 8.527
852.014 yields 8.198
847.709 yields 10.09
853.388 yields 8.327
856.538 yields 8.065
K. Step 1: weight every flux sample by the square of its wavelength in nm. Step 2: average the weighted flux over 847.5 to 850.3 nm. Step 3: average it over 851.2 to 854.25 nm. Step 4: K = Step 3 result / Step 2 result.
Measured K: 0.88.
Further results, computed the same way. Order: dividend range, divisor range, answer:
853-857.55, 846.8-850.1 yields 0.85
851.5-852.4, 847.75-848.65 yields 0.88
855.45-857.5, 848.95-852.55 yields 0.91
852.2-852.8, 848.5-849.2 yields 0.91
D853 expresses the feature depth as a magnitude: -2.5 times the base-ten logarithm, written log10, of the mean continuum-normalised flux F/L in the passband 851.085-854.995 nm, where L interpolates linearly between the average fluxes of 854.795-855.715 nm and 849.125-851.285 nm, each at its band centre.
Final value 0.05 mag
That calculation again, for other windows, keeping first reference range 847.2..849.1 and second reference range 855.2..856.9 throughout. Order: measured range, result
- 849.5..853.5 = 0.04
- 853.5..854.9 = 0.04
